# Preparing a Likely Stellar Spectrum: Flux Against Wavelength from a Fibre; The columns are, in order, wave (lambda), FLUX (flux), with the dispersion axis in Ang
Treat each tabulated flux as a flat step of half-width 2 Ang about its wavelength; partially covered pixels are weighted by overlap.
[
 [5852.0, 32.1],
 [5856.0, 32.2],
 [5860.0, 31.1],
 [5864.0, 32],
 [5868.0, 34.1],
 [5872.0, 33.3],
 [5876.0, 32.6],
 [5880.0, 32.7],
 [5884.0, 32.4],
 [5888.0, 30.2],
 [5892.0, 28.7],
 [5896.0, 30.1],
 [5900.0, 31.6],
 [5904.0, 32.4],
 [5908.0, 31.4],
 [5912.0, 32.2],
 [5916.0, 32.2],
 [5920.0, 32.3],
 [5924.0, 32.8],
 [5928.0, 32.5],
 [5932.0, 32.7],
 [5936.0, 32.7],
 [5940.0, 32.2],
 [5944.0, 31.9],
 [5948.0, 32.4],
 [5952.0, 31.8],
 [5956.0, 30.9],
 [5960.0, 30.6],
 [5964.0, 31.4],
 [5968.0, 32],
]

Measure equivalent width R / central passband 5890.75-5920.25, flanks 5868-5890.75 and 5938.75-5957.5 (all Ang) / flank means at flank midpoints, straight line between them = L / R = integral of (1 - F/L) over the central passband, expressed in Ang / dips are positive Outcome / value 0.7 Ang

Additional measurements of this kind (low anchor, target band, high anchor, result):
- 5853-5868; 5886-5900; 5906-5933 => 0.98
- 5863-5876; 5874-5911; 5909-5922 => 1.46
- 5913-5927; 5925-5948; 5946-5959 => -0.29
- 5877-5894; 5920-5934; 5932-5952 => -0.28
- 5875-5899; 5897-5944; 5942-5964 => -1.37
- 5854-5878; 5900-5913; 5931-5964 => 0.11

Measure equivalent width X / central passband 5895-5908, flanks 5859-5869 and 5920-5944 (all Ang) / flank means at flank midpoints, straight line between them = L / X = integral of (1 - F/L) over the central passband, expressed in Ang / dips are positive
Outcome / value 0.4 Ang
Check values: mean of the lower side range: 32.4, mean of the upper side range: 32.5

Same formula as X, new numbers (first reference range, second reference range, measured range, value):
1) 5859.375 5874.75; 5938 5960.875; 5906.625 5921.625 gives 0.05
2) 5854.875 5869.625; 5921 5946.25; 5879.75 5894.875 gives 0.75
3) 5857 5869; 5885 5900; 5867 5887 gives -1.02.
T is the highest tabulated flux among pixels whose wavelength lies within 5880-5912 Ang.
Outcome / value 32.7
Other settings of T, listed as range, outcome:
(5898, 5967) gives 32.8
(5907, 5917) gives 32.2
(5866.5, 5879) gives 34.1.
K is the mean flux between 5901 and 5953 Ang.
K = 32.3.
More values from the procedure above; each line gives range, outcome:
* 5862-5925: 31.9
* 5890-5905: 30.6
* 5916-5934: 32.5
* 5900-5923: 32.1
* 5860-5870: 32.7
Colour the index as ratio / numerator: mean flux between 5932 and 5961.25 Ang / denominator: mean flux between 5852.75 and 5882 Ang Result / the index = 0.98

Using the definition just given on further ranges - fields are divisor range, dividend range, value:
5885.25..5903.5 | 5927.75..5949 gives 1.06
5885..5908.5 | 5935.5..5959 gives 1.04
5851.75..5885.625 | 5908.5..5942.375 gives 1.00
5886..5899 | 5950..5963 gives 1.04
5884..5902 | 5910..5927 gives 1.07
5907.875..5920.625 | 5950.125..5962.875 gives 0.97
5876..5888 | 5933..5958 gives 1.00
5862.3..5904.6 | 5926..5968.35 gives 1.00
